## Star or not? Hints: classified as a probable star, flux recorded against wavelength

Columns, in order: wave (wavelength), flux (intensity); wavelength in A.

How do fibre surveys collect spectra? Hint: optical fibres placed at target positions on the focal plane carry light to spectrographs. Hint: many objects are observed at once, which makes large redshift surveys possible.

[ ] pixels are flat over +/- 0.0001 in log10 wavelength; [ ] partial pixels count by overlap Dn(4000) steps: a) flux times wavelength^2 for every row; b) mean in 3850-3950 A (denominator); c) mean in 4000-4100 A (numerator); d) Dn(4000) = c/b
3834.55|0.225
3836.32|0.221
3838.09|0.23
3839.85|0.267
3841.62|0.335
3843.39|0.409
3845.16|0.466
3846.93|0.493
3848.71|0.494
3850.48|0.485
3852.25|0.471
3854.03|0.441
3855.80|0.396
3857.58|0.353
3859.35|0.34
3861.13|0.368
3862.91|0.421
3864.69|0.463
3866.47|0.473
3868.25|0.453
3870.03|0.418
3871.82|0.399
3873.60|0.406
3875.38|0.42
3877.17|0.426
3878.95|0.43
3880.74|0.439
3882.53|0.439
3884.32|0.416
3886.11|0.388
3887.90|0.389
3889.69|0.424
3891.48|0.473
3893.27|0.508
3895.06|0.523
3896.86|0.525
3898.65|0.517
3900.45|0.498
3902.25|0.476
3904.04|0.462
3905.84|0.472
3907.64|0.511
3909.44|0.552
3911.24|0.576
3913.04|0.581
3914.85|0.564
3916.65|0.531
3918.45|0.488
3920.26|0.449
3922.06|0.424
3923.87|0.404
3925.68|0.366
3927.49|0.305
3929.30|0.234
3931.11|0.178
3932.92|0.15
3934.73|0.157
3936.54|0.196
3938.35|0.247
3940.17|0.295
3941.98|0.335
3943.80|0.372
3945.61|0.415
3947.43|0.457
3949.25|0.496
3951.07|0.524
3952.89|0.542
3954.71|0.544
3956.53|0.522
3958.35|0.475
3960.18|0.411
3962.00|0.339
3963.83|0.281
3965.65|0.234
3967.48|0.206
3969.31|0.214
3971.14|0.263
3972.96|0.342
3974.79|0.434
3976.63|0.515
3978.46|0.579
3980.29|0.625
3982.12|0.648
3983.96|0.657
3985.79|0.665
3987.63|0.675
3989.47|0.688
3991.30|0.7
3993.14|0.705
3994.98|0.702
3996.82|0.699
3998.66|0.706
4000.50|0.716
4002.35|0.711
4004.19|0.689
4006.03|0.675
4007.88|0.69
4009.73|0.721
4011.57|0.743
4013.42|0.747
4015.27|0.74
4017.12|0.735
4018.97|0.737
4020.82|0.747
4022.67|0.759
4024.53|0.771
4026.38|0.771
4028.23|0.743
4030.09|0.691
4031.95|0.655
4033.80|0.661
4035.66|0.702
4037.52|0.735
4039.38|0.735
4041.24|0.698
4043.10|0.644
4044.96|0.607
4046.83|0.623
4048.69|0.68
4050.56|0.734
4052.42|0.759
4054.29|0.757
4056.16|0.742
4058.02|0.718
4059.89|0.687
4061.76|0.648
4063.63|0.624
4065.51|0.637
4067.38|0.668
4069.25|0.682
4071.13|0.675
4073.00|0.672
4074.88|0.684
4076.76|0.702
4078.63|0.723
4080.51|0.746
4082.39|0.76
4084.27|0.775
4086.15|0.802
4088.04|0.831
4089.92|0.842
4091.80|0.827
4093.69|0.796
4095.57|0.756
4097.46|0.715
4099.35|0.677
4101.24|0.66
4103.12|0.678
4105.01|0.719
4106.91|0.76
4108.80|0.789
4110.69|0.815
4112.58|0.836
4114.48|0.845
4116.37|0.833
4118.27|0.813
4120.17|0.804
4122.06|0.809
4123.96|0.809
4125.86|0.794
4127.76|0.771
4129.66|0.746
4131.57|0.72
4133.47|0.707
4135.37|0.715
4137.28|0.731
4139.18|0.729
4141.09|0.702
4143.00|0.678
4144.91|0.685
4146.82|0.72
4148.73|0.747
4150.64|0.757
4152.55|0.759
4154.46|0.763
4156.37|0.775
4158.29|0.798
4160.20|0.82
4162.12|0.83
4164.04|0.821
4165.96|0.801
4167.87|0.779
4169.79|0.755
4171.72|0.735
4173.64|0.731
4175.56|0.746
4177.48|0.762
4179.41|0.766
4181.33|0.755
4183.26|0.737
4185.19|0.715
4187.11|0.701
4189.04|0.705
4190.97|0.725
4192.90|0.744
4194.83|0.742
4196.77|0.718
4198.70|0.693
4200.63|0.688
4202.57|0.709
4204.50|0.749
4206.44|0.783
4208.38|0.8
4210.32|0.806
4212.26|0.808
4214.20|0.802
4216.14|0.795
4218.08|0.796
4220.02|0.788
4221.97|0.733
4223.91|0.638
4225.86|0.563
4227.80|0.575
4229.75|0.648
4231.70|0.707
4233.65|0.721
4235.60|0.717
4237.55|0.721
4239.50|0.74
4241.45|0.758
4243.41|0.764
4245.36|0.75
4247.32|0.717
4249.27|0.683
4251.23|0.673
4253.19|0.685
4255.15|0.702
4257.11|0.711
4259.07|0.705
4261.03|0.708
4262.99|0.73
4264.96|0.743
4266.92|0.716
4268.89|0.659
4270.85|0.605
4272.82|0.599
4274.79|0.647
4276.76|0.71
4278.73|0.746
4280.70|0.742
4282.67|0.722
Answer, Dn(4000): 1.86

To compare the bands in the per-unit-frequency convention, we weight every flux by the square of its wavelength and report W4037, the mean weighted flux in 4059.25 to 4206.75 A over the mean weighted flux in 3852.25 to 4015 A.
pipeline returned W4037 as 1.7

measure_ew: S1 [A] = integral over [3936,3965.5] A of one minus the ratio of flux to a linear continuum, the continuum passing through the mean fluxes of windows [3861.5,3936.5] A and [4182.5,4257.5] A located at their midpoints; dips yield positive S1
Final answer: 4.7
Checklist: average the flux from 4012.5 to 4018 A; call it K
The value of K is 0.74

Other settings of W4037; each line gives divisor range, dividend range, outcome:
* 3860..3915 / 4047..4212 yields 1.82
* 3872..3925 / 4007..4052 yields 1.61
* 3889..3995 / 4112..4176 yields 1.88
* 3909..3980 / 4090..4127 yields 2.16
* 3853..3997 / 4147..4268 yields 1.90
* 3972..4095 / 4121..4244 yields 1.14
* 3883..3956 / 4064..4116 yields 1.91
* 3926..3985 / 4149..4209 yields 2.20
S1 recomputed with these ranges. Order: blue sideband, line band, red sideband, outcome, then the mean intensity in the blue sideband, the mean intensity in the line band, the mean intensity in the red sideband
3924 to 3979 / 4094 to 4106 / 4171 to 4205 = -2.4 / 0.354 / 0.706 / 0.729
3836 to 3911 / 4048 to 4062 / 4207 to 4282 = -3.7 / 0.434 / 0.72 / 0.714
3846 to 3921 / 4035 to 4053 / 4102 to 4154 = -0.9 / 0.461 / 0.69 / 0.758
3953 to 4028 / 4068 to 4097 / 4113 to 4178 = -2.2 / 0.596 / 0.75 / 0.765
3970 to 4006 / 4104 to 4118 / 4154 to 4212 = -1.9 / 0.616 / 0.799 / 0.756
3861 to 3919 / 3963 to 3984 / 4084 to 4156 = 6.2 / 0.469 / 0.407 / 0.761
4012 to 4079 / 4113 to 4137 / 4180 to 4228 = -2.1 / 0.703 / 0.78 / 0.734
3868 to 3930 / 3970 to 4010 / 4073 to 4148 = -2.6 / 0.455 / 0.624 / 0.755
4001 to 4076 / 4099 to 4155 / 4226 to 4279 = -4.3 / 0.702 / 0.753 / 0.695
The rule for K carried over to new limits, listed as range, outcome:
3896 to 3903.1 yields 0.504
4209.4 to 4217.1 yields 0.803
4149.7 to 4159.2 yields 0.771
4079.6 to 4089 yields 0.783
